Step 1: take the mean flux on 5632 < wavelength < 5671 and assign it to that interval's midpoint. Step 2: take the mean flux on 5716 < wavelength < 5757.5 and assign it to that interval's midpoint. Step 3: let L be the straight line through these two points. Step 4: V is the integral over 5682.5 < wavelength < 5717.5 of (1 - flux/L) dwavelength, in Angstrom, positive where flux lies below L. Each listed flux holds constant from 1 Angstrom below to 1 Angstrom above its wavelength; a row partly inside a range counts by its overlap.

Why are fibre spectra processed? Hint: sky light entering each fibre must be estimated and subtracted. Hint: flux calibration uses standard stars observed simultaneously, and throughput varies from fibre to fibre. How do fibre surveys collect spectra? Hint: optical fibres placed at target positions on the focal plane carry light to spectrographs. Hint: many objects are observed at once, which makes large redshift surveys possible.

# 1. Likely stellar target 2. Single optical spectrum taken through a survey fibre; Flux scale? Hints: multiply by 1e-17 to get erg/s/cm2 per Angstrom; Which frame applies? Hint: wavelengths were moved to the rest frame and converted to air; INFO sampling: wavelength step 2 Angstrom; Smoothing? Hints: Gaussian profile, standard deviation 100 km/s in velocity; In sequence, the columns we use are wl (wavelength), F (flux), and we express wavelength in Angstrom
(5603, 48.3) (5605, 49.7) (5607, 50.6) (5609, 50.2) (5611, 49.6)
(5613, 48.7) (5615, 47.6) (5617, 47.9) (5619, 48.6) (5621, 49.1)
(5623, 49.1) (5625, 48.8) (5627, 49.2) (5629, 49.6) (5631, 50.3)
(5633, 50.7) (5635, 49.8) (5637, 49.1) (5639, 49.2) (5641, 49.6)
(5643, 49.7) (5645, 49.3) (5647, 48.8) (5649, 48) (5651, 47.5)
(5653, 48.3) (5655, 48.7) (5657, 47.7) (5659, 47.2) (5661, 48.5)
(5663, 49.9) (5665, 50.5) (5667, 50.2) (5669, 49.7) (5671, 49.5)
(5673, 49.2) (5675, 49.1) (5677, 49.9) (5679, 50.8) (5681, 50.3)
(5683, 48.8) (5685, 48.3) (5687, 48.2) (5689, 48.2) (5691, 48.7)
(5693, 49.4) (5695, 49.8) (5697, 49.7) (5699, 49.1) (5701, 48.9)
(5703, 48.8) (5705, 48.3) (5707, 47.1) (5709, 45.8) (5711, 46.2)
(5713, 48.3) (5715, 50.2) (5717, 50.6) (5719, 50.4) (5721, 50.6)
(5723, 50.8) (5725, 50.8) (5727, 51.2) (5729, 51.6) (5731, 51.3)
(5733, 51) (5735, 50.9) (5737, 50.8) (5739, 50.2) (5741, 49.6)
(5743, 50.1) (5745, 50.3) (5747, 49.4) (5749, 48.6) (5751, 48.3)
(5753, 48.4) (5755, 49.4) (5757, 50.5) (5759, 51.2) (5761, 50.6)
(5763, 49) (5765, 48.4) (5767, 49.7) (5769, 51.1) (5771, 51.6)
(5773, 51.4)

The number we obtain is 0.8 Angstrom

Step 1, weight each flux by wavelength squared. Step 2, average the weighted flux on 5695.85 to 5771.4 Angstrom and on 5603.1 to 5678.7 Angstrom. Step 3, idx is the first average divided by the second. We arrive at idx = 1.04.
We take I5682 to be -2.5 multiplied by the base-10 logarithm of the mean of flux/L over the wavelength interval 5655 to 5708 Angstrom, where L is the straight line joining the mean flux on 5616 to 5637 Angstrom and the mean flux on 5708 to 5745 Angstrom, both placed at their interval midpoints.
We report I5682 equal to 0.01 mag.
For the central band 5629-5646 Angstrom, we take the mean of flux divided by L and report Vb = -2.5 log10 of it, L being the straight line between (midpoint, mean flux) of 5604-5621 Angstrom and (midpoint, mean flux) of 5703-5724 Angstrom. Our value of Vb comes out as -0.01 mag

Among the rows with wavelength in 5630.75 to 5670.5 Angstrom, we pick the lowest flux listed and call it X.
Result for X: 47.2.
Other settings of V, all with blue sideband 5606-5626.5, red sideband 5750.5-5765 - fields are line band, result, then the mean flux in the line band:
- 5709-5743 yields -0.5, 50.1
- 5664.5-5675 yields -0.1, 49.7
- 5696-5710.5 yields 0.4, 48.2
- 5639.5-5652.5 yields 0.1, 48.8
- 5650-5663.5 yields 0.3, 48.2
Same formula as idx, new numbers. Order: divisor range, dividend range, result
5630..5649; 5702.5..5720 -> 1.00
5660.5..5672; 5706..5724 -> 1.00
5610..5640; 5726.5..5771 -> 1.06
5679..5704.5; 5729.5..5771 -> 1.04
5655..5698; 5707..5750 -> 1.03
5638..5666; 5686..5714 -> 1.01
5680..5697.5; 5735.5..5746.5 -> 1.04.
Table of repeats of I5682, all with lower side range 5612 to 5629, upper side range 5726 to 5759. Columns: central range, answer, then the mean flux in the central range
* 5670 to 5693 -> 0.00 mag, 49.2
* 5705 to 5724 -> 0.02 mag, 48.9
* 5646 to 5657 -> 0.02 mag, 48.2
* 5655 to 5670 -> 0.00 mag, 49.1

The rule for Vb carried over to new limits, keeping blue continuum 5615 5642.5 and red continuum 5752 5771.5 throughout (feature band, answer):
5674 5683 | -0.01 mag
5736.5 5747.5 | 0.00 mag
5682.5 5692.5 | 0.02 mag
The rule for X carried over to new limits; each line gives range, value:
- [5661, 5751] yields 45.8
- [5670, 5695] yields 48.2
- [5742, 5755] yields 48.3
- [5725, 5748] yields 49.4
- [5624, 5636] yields 48.8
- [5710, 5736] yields 46.2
